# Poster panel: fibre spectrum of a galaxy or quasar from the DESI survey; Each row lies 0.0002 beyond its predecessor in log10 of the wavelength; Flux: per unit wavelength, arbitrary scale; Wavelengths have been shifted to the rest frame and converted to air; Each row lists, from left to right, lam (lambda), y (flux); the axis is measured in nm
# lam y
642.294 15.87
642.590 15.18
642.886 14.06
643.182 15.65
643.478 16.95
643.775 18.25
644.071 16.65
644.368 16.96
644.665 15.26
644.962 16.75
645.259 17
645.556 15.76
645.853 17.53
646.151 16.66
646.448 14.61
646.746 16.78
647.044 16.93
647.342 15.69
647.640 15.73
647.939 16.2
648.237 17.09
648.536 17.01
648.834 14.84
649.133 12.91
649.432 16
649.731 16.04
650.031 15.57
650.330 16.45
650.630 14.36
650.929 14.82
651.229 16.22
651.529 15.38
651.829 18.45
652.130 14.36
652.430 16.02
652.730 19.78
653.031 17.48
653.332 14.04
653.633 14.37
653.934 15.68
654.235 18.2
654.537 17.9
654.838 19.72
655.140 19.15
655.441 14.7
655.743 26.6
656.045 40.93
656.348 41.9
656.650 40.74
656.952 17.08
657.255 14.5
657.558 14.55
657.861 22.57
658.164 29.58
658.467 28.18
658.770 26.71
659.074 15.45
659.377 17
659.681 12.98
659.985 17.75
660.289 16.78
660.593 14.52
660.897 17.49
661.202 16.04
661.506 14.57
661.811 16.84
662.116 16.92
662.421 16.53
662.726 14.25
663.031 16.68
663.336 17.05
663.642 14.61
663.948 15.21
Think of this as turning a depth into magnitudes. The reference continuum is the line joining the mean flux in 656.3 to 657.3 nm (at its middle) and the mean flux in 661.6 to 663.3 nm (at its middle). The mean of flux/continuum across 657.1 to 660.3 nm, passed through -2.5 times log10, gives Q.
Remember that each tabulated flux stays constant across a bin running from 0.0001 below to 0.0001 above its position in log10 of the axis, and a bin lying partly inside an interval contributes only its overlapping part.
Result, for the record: 0.23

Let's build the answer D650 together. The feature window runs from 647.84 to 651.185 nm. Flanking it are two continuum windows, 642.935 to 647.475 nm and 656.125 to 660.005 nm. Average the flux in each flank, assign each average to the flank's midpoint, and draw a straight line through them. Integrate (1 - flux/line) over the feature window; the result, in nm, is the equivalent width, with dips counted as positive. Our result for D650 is 0.57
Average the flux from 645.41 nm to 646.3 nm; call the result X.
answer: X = 16.7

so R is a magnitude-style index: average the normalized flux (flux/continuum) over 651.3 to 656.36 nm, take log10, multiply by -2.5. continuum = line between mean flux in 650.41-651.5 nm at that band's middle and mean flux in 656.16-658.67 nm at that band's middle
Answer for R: 0.04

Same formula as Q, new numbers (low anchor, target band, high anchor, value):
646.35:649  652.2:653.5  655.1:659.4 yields 0.25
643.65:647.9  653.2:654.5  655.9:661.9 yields 0.24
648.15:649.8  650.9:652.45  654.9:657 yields 0.28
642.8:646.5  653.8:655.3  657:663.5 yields -0.05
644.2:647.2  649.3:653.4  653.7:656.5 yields 0.27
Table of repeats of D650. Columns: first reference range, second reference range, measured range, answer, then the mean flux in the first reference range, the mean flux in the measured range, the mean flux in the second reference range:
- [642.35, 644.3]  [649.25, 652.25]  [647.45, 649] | -0.02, 16.1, 16.1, 15.7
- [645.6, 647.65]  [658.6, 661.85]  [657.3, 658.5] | -0.40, 16.3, 22.5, 17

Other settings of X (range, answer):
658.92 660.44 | 16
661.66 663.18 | 16.2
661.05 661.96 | 15.8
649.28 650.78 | 15.7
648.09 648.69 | 17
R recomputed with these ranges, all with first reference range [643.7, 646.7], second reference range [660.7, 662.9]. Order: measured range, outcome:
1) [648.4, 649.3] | 0.10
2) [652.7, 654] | 0.02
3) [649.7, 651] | 0.06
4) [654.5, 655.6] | -0.11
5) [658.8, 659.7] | -0.06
